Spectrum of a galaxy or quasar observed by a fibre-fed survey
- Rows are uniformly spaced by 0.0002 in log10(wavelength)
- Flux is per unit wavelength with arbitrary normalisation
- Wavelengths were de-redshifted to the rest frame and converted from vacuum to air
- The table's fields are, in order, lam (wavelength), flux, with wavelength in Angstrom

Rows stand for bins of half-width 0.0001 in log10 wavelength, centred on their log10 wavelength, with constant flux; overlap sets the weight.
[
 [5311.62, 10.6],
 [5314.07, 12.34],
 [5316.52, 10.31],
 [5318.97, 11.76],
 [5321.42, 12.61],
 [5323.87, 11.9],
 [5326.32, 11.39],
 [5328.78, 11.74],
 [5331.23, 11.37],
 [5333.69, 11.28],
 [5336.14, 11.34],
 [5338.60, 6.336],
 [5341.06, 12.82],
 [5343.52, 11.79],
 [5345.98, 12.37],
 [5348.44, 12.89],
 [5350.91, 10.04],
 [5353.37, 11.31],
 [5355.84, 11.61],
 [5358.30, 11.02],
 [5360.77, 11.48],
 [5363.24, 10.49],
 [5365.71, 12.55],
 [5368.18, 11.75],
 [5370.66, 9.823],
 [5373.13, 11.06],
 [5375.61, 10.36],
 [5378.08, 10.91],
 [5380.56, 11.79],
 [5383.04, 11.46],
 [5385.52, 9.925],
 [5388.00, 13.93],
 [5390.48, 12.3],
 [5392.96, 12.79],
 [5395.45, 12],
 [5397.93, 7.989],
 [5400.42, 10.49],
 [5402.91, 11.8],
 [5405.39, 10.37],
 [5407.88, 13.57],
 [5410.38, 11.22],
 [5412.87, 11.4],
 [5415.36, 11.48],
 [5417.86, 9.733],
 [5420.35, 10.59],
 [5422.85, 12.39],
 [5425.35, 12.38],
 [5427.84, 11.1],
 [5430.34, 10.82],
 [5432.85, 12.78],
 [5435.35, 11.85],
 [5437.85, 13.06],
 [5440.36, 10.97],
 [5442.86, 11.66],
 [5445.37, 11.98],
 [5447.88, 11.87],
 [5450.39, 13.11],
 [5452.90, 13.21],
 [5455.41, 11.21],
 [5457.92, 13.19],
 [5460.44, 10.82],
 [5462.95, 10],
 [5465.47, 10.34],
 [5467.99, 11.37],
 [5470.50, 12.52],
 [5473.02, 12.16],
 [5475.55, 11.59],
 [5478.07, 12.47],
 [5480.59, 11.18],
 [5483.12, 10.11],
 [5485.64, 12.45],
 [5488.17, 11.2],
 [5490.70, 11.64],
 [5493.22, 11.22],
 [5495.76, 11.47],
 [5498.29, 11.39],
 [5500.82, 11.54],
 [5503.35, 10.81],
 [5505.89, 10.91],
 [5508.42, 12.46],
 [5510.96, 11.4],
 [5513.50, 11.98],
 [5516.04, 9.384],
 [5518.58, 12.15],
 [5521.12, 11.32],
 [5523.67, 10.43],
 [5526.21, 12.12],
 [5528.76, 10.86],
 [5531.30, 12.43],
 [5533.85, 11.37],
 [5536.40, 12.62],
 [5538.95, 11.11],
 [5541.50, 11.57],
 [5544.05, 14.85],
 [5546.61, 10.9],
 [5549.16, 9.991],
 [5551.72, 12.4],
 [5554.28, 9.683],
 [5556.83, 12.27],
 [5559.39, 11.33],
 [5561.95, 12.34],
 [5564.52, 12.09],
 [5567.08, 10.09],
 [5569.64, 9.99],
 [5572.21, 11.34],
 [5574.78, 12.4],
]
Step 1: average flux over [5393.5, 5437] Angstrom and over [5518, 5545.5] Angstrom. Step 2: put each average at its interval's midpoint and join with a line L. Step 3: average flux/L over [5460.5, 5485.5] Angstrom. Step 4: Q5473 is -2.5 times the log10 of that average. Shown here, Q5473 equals 0.026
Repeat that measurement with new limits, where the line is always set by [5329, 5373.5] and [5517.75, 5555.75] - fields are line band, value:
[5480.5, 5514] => 0.01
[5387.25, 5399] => -0.05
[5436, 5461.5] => -0.07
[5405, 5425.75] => -0.01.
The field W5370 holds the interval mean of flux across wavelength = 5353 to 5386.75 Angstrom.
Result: 11.1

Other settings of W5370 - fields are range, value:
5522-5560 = 11.6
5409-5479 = 11.7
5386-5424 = 11.4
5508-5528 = 11.3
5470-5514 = 11.6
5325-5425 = 11.3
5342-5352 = 11.8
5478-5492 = 11.4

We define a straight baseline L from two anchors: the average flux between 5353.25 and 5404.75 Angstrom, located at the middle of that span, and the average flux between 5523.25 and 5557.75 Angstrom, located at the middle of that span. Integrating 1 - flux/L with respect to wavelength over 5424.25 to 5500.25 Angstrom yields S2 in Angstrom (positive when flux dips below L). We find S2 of -1.6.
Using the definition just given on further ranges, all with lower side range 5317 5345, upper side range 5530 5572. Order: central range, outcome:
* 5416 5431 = 0.3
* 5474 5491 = -0.1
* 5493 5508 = 0.3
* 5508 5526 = 0.3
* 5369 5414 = 0.3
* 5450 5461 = -0.9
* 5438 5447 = -0.2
